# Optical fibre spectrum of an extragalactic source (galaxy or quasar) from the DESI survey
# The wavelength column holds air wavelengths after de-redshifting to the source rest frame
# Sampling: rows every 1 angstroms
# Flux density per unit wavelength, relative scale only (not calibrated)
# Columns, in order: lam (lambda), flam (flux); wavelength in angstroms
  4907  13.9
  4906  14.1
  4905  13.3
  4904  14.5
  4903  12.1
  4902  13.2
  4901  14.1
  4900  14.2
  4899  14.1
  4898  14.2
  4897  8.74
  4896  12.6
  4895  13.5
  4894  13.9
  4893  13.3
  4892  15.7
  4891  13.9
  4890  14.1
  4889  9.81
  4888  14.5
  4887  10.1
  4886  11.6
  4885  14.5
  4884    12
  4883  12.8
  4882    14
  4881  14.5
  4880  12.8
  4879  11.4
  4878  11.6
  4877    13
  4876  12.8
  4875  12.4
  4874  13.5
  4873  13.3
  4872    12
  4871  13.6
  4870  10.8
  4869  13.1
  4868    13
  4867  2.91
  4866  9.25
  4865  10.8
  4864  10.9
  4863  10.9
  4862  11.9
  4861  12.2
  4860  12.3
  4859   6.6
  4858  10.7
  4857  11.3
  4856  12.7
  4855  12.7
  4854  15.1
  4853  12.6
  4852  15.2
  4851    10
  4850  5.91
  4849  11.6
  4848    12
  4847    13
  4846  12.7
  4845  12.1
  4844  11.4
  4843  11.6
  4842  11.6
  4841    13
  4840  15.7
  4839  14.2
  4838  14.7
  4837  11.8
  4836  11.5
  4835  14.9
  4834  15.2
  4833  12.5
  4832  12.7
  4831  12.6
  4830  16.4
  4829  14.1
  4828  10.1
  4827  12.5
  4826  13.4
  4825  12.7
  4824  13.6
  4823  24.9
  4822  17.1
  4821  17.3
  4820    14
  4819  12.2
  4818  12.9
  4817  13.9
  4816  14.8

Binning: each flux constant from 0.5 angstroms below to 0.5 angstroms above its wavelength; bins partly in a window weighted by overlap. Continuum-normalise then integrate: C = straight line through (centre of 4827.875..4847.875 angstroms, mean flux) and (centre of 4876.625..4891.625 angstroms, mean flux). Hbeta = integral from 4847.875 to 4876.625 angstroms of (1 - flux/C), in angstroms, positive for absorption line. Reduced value 3.3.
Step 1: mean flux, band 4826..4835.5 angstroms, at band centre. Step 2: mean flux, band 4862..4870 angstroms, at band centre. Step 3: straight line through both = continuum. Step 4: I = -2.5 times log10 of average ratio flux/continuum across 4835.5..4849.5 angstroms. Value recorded -0.022 mag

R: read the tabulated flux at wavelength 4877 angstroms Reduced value 13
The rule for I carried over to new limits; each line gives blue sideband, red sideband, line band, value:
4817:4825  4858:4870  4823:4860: 0.04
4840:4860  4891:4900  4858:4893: 0.06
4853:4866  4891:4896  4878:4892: 0.04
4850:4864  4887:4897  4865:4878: 0.06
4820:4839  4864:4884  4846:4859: 0.12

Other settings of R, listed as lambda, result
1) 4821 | 17.3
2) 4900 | 14.2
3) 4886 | 11.6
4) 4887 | 10.1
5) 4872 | 12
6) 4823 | 24.9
